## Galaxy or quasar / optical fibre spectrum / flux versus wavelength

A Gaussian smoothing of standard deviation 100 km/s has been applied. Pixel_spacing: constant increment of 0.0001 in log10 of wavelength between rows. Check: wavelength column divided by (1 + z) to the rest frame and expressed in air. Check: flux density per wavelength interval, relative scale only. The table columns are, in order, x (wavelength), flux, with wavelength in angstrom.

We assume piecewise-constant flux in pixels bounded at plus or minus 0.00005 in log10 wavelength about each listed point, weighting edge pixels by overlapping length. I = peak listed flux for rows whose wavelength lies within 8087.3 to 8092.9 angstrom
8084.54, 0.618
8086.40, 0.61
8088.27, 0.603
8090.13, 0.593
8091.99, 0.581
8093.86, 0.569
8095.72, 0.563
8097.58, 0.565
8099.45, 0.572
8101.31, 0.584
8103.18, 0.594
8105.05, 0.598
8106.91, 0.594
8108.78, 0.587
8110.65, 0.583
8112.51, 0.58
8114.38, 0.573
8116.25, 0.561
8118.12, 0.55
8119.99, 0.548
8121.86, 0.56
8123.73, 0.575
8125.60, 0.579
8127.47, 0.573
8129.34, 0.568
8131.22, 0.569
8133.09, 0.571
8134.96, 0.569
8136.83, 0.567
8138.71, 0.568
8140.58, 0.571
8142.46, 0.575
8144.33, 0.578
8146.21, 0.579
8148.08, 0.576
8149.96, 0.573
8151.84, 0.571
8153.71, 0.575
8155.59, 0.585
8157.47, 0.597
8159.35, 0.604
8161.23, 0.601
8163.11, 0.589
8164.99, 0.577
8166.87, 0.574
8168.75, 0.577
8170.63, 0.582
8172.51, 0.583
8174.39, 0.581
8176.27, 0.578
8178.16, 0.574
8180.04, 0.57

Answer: 0.603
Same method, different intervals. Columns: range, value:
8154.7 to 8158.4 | 0.597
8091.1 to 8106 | 0.598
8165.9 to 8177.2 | 0.583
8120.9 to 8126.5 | 0.579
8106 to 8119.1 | 0.594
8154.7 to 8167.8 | 0.604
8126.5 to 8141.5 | 0.573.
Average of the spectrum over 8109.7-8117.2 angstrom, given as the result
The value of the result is 0.574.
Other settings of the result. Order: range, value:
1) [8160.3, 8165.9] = 0.589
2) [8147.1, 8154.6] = 0.574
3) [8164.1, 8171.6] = 0.578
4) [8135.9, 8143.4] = 0.57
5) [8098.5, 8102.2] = 0.578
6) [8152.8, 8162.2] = 0.592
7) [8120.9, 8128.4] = 0.572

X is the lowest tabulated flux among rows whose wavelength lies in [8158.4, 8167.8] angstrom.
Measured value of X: 0.574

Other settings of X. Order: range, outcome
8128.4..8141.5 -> 0.567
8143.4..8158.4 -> 0.571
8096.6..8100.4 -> 0.565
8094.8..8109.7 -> 0.563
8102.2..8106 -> 0.594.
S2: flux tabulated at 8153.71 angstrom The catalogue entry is 0.575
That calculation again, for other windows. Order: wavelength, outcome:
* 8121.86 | 0.56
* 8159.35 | 0.604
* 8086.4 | 0.61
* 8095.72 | 0.563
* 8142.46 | 0.575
